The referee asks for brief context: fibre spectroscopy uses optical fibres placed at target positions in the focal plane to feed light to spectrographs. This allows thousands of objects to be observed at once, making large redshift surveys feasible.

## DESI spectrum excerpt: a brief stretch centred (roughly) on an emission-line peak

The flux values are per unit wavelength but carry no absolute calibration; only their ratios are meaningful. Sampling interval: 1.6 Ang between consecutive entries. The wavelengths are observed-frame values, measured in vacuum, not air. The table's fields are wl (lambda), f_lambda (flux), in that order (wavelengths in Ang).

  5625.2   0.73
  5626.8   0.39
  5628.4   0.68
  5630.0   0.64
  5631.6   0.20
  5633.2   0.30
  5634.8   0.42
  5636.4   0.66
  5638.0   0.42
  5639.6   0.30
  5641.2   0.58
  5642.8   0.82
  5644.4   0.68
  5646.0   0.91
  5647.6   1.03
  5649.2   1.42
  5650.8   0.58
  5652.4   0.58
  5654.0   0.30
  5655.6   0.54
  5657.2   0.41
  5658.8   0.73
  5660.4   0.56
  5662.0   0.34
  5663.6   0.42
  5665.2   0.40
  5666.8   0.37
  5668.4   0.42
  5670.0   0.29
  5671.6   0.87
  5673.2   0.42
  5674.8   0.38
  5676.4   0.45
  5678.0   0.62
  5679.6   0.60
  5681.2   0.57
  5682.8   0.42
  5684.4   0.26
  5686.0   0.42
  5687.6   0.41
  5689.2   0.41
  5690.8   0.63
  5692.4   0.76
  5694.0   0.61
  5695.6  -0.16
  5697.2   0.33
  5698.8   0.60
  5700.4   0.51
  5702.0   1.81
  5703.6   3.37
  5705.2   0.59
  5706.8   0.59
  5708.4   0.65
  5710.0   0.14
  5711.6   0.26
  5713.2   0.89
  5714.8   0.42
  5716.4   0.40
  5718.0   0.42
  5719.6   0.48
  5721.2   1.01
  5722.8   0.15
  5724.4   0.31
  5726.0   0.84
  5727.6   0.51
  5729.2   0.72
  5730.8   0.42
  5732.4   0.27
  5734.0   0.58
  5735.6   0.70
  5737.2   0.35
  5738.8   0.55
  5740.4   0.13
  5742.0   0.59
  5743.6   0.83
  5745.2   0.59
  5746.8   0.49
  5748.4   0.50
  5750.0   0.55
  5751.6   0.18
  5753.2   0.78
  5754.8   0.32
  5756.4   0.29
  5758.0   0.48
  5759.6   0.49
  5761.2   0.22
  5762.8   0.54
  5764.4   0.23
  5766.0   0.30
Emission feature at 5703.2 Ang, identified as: [O III] 5007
